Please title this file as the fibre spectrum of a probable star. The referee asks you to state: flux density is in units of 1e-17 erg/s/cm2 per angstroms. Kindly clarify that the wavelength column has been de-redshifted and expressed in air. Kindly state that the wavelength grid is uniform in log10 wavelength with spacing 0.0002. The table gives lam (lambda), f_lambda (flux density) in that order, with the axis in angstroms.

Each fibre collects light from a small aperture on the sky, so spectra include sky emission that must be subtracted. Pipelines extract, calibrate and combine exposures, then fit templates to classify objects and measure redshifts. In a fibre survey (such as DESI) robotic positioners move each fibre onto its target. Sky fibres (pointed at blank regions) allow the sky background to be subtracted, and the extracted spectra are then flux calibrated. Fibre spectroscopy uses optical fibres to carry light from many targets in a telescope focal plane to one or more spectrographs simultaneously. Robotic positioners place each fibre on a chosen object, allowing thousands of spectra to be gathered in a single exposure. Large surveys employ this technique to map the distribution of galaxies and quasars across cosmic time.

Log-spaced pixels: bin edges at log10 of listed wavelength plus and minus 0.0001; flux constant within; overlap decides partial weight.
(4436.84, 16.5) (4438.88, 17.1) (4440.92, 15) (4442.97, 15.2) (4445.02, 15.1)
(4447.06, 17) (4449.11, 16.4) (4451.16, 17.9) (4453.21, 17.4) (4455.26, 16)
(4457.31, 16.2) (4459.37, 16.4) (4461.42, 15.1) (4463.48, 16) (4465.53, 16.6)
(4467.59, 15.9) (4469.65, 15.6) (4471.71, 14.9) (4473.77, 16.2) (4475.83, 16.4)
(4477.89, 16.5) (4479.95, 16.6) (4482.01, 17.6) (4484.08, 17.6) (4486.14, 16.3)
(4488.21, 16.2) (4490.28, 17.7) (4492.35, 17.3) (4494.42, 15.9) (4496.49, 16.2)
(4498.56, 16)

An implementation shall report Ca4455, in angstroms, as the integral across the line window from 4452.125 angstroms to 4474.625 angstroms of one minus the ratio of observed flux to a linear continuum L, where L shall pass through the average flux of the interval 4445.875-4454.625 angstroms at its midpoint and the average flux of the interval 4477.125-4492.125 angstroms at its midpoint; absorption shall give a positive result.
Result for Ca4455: 1.3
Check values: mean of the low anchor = 17.1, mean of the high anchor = 17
